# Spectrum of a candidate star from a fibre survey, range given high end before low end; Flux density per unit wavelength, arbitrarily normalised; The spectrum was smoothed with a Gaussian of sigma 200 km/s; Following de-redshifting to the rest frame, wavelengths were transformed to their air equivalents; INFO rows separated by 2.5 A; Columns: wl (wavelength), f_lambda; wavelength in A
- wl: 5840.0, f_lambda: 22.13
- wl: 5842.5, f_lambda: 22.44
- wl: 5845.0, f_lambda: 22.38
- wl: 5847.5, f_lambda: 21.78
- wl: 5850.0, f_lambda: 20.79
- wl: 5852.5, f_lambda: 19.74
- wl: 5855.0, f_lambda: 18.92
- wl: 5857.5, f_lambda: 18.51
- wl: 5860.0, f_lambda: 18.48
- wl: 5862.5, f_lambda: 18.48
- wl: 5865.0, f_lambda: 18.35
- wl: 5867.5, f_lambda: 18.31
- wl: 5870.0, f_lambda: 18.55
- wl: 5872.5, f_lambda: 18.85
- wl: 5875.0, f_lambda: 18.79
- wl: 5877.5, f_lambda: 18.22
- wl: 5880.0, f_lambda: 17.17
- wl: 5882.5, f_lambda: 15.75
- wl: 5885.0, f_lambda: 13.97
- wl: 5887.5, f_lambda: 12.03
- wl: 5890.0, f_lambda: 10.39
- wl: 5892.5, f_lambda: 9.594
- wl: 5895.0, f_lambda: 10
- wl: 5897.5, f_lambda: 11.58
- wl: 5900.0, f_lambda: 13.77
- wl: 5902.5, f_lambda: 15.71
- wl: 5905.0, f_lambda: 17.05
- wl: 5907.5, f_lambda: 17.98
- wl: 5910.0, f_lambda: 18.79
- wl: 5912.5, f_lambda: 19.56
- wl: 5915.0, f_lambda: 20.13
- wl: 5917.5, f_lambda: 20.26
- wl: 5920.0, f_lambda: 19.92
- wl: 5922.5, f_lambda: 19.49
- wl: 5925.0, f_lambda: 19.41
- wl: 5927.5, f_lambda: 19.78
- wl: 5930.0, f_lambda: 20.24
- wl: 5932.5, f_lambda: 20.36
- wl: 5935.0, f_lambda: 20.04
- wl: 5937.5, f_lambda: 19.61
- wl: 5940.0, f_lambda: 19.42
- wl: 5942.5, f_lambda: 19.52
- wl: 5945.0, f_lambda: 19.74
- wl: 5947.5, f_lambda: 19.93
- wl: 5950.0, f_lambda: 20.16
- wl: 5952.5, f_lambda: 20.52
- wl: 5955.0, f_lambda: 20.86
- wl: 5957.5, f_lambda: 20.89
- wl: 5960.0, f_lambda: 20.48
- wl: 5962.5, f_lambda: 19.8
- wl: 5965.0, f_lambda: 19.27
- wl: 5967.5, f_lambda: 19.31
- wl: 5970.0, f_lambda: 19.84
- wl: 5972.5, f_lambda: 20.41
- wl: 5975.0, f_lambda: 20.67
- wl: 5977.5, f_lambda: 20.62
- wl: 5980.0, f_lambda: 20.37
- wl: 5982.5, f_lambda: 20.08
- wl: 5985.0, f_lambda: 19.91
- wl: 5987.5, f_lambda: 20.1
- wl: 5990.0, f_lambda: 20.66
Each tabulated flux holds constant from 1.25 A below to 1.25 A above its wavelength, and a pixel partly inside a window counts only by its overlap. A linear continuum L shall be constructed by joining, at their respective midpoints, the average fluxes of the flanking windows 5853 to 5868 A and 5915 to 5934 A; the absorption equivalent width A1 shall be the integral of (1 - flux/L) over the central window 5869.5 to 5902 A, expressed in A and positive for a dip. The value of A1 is 7.89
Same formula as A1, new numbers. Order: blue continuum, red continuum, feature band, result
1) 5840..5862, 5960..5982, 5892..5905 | 4.8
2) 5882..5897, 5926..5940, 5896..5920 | -3.0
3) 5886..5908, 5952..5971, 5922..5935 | -2.7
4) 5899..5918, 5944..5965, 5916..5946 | -1.3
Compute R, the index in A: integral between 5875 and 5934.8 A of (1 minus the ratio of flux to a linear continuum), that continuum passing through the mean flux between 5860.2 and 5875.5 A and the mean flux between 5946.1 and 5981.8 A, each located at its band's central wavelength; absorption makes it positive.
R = 7.91 A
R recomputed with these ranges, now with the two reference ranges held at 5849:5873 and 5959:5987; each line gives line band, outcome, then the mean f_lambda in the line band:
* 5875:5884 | 0.9 A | 17.2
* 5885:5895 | 4.3 A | 11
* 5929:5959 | -0.5 A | 20.1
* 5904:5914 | 0.5 A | 18.4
